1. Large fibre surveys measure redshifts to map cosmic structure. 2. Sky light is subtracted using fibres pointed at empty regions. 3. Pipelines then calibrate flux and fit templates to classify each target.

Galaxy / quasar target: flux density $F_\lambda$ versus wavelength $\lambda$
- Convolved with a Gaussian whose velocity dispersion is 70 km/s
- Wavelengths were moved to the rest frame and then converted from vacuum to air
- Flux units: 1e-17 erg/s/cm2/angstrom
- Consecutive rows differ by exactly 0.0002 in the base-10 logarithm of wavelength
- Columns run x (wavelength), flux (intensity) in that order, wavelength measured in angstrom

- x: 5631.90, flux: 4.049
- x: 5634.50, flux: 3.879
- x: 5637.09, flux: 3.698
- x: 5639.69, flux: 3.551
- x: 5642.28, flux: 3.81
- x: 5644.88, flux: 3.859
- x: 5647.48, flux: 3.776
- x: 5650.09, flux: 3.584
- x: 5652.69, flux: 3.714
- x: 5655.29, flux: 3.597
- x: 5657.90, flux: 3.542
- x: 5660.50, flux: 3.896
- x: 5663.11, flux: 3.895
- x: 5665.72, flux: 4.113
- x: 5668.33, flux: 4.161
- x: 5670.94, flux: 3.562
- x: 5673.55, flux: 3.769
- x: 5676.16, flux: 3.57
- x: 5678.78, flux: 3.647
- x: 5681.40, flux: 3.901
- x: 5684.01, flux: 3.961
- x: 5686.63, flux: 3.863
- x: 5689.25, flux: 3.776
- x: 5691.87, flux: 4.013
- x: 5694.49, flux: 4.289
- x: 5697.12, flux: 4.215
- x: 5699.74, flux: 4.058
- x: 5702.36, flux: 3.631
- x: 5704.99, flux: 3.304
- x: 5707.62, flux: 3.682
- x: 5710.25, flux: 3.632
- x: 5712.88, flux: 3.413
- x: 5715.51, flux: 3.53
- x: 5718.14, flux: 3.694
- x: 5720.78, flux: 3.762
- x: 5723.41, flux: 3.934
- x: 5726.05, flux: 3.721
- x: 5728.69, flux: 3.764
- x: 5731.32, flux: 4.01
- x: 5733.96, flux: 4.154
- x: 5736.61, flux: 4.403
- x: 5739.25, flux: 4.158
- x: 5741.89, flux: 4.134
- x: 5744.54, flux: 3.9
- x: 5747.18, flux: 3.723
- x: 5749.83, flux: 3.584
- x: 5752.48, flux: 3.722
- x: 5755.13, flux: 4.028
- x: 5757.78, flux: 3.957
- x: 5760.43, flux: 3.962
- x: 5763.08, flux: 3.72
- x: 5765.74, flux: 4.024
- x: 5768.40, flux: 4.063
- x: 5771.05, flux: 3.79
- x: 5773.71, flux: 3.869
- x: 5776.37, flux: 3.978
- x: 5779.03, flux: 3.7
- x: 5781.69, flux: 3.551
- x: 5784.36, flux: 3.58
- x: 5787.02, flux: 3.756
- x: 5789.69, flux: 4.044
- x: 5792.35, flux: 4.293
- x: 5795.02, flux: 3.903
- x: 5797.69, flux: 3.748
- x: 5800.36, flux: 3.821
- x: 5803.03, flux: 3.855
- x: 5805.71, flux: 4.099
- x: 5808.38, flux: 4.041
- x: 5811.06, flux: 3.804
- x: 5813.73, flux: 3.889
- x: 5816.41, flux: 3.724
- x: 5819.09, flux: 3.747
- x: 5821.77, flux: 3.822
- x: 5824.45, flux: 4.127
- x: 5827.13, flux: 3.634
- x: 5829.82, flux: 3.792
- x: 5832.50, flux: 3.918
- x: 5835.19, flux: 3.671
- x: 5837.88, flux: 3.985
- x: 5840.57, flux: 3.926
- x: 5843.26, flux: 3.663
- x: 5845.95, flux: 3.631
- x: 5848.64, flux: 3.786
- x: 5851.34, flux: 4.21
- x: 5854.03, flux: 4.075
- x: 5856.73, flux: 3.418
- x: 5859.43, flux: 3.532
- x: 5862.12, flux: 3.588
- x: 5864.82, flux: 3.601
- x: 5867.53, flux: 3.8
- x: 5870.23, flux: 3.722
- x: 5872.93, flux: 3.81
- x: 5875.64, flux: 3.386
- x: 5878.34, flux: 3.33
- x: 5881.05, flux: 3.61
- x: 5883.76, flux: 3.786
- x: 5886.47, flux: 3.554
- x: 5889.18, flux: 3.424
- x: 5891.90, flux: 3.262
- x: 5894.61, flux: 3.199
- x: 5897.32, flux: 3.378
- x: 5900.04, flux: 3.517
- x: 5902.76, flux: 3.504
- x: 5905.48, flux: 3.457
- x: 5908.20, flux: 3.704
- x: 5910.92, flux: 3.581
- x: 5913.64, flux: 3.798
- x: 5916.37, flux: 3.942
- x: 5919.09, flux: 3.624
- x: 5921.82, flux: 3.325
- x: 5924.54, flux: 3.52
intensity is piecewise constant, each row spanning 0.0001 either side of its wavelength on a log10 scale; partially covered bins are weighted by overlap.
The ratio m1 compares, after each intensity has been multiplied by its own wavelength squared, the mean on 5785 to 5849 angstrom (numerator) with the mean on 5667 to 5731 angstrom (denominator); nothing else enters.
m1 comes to 1.1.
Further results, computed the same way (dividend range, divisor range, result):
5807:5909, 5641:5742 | 1.02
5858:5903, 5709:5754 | 0.97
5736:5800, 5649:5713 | 1.06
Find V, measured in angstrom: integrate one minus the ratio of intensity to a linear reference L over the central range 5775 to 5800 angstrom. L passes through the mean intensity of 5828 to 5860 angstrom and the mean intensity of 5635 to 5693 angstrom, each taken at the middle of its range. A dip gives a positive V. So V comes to -0.3 angstrom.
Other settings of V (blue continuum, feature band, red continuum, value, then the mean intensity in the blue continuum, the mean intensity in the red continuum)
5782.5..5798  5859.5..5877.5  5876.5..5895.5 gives -0.5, 3.88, 3.46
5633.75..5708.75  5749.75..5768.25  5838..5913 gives -0.8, 3.8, 3.62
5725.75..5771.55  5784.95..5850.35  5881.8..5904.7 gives -2.6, 3.94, 3.46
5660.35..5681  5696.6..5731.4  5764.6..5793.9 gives 1.1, 3.82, 3.88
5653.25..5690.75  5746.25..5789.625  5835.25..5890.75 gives -0.9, 3.8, 3.69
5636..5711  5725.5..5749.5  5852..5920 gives -1.6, 3.8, 3.59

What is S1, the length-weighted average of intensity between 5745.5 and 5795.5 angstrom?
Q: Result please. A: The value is 3.86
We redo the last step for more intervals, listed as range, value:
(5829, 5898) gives 3.66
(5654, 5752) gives 3.84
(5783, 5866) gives 3.83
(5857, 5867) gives 3.57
